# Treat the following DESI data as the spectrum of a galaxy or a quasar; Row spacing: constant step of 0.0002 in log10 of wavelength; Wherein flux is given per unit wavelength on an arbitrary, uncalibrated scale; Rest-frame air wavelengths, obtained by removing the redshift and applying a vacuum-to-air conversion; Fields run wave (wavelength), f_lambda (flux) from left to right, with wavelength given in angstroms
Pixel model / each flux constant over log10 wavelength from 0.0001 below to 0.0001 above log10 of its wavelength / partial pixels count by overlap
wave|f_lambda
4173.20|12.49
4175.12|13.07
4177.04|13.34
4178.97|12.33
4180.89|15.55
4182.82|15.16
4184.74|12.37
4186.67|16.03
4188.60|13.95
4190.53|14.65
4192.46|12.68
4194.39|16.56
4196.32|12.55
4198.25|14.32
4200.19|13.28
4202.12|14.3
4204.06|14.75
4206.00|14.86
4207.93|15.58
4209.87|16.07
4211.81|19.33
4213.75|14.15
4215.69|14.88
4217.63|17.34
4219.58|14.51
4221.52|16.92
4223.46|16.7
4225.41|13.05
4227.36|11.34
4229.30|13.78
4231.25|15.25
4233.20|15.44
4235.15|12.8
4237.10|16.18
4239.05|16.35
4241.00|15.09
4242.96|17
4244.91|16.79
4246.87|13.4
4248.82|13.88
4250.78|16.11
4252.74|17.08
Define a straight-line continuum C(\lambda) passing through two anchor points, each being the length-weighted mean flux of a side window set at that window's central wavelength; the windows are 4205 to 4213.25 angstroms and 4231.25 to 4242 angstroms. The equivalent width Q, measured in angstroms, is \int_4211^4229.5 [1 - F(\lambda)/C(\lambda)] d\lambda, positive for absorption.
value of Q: 0.8 angstroms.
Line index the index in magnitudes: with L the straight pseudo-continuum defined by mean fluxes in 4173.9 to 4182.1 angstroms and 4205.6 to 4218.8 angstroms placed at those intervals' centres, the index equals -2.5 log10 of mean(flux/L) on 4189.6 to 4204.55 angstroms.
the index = 0.063 mag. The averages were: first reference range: 13.6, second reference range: 16.1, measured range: 14.1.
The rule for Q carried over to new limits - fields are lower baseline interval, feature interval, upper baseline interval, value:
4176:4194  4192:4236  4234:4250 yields -0.5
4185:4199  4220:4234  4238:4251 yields 0.4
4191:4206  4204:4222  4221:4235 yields -2.0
